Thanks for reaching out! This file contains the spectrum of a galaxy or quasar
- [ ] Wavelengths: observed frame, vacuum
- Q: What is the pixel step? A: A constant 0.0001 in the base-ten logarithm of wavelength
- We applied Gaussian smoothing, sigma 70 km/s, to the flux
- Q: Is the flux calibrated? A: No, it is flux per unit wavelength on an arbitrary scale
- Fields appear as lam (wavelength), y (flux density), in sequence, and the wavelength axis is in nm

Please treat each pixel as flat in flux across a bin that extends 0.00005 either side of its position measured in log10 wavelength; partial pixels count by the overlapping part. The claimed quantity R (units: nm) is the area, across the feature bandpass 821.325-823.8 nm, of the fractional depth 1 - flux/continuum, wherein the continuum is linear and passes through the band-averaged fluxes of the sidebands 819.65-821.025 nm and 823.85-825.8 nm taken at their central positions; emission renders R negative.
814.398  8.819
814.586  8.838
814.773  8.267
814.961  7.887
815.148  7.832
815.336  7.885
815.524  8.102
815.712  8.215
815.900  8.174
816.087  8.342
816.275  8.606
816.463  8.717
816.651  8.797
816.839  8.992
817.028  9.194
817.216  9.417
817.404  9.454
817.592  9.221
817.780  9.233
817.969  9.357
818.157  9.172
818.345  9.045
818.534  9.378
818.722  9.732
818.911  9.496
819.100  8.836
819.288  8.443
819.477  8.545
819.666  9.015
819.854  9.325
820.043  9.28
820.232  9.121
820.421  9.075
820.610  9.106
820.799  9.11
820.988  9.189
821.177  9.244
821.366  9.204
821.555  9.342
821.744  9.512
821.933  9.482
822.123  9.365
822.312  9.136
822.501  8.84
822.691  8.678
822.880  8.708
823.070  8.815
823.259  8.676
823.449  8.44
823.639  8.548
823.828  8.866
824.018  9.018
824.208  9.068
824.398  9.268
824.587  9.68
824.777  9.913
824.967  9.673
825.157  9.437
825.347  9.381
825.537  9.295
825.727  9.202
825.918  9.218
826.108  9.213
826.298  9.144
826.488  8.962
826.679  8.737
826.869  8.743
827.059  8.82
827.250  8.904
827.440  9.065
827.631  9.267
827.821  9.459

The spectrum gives 0.08 nm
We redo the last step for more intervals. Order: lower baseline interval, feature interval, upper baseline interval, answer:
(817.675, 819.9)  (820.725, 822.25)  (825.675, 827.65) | -0.04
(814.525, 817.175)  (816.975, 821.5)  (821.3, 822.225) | -0.10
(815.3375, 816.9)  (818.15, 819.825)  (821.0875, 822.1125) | -0.03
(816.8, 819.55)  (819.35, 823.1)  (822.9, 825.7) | 0.02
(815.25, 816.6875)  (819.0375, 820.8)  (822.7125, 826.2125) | -0.06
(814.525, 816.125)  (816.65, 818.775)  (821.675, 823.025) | -0.20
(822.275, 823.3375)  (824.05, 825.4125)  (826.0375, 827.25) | -0.09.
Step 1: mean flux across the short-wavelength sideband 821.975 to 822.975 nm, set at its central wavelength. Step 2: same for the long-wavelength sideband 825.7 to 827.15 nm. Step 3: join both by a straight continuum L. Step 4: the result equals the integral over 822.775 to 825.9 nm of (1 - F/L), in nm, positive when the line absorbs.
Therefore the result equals -0.050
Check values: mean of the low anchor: 8.97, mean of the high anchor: 9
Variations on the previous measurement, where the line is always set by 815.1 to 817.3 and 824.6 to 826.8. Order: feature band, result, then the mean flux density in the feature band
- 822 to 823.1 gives 0.01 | 8.94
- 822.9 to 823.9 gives 0.05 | 8.67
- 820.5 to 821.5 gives -0.03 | 9.18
